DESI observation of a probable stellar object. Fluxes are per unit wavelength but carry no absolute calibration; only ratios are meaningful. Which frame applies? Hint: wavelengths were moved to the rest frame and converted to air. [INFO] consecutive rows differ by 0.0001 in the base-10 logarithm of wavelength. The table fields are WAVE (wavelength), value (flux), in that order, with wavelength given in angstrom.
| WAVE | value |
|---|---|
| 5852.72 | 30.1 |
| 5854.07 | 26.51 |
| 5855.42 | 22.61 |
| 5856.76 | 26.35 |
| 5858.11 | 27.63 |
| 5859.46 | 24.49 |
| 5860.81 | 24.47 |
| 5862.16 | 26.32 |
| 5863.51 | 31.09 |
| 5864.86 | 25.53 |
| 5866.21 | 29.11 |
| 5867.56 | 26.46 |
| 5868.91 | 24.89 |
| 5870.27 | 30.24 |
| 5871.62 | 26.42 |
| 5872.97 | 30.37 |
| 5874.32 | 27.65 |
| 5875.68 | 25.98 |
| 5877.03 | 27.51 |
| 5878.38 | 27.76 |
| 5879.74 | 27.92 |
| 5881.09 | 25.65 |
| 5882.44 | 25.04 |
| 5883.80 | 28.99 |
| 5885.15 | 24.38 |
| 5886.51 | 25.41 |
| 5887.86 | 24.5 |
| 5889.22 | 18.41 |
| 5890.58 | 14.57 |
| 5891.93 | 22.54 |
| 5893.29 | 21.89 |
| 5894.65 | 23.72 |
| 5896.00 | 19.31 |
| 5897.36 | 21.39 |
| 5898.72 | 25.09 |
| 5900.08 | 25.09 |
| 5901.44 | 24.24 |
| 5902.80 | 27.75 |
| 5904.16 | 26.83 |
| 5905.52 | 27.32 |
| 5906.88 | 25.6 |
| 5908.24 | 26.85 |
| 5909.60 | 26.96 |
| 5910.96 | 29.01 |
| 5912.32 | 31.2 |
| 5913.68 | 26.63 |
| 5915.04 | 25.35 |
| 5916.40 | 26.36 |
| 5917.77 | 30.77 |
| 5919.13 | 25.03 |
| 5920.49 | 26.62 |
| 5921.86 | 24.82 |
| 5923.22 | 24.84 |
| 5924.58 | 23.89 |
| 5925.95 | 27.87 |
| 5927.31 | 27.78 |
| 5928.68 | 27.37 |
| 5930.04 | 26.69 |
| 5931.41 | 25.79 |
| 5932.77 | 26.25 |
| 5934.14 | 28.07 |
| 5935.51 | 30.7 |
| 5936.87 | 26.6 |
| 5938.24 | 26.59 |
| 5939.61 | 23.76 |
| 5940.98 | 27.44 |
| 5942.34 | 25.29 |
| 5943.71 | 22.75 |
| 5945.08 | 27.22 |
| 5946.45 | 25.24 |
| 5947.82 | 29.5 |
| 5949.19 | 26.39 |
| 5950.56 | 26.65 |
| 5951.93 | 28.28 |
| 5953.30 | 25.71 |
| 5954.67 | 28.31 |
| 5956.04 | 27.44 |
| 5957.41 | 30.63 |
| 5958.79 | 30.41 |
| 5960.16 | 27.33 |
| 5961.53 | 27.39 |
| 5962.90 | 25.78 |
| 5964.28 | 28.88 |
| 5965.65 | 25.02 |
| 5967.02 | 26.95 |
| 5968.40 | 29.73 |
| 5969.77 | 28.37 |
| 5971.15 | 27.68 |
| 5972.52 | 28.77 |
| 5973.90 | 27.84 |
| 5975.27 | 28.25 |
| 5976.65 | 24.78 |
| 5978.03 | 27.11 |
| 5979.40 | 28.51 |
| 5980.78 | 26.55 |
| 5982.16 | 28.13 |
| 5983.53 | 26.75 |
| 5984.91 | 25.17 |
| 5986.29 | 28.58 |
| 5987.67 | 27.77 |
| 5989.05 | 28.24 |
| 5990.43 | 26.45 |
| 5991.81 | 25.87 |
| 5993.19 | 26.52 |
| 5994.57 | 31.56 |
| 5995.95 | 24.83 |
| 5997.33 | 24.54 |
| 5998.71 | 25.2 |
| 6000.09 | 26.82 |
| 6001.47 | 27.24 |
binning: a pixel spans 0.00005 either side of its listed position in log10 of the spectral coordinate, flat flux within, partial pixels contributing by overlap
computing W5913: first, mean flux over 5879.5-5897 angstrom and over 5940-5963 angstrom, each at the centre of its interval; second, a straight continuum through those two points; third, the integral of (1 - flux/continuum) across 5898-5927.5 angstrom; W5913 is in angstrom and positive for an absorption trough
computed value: -2.31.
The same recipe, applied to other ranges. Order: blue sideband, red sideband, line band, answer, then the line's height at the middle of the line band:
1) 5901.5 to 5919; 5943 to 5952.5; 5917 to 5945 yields 0.46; 26.9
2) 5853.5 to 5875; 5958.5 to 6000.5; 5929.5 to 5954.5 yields 0.46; 27.1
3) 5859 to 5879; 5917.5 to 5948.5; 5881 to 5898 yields 2.74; 27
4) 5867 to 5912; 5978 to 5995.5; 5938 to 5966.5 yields -0.26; 26.7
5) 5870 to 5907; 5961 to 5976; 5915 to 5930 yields -0.20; 26.1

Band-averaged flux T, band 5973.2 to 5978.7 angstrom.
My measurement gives 27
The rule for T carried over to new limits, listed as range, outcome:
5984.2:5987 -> 26.8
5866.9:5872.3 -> 27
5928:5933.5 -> 26.6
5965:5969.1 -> 27.3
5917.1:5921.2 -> 27.4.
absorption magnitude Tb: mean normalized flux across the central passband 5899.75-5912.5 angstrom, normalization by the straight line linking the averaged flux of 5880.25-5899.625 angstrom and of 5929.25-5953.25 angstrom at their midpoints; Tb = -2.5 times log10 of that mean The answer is -0.12 mag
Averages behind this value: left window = 23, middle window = 27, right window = 26.6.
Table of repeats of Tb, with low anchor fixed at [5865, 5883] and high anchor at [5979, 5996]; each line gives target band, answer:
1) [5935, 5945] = 0.05 mag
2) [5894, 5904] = 0.14 mag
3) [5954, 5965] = -0.04 mag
